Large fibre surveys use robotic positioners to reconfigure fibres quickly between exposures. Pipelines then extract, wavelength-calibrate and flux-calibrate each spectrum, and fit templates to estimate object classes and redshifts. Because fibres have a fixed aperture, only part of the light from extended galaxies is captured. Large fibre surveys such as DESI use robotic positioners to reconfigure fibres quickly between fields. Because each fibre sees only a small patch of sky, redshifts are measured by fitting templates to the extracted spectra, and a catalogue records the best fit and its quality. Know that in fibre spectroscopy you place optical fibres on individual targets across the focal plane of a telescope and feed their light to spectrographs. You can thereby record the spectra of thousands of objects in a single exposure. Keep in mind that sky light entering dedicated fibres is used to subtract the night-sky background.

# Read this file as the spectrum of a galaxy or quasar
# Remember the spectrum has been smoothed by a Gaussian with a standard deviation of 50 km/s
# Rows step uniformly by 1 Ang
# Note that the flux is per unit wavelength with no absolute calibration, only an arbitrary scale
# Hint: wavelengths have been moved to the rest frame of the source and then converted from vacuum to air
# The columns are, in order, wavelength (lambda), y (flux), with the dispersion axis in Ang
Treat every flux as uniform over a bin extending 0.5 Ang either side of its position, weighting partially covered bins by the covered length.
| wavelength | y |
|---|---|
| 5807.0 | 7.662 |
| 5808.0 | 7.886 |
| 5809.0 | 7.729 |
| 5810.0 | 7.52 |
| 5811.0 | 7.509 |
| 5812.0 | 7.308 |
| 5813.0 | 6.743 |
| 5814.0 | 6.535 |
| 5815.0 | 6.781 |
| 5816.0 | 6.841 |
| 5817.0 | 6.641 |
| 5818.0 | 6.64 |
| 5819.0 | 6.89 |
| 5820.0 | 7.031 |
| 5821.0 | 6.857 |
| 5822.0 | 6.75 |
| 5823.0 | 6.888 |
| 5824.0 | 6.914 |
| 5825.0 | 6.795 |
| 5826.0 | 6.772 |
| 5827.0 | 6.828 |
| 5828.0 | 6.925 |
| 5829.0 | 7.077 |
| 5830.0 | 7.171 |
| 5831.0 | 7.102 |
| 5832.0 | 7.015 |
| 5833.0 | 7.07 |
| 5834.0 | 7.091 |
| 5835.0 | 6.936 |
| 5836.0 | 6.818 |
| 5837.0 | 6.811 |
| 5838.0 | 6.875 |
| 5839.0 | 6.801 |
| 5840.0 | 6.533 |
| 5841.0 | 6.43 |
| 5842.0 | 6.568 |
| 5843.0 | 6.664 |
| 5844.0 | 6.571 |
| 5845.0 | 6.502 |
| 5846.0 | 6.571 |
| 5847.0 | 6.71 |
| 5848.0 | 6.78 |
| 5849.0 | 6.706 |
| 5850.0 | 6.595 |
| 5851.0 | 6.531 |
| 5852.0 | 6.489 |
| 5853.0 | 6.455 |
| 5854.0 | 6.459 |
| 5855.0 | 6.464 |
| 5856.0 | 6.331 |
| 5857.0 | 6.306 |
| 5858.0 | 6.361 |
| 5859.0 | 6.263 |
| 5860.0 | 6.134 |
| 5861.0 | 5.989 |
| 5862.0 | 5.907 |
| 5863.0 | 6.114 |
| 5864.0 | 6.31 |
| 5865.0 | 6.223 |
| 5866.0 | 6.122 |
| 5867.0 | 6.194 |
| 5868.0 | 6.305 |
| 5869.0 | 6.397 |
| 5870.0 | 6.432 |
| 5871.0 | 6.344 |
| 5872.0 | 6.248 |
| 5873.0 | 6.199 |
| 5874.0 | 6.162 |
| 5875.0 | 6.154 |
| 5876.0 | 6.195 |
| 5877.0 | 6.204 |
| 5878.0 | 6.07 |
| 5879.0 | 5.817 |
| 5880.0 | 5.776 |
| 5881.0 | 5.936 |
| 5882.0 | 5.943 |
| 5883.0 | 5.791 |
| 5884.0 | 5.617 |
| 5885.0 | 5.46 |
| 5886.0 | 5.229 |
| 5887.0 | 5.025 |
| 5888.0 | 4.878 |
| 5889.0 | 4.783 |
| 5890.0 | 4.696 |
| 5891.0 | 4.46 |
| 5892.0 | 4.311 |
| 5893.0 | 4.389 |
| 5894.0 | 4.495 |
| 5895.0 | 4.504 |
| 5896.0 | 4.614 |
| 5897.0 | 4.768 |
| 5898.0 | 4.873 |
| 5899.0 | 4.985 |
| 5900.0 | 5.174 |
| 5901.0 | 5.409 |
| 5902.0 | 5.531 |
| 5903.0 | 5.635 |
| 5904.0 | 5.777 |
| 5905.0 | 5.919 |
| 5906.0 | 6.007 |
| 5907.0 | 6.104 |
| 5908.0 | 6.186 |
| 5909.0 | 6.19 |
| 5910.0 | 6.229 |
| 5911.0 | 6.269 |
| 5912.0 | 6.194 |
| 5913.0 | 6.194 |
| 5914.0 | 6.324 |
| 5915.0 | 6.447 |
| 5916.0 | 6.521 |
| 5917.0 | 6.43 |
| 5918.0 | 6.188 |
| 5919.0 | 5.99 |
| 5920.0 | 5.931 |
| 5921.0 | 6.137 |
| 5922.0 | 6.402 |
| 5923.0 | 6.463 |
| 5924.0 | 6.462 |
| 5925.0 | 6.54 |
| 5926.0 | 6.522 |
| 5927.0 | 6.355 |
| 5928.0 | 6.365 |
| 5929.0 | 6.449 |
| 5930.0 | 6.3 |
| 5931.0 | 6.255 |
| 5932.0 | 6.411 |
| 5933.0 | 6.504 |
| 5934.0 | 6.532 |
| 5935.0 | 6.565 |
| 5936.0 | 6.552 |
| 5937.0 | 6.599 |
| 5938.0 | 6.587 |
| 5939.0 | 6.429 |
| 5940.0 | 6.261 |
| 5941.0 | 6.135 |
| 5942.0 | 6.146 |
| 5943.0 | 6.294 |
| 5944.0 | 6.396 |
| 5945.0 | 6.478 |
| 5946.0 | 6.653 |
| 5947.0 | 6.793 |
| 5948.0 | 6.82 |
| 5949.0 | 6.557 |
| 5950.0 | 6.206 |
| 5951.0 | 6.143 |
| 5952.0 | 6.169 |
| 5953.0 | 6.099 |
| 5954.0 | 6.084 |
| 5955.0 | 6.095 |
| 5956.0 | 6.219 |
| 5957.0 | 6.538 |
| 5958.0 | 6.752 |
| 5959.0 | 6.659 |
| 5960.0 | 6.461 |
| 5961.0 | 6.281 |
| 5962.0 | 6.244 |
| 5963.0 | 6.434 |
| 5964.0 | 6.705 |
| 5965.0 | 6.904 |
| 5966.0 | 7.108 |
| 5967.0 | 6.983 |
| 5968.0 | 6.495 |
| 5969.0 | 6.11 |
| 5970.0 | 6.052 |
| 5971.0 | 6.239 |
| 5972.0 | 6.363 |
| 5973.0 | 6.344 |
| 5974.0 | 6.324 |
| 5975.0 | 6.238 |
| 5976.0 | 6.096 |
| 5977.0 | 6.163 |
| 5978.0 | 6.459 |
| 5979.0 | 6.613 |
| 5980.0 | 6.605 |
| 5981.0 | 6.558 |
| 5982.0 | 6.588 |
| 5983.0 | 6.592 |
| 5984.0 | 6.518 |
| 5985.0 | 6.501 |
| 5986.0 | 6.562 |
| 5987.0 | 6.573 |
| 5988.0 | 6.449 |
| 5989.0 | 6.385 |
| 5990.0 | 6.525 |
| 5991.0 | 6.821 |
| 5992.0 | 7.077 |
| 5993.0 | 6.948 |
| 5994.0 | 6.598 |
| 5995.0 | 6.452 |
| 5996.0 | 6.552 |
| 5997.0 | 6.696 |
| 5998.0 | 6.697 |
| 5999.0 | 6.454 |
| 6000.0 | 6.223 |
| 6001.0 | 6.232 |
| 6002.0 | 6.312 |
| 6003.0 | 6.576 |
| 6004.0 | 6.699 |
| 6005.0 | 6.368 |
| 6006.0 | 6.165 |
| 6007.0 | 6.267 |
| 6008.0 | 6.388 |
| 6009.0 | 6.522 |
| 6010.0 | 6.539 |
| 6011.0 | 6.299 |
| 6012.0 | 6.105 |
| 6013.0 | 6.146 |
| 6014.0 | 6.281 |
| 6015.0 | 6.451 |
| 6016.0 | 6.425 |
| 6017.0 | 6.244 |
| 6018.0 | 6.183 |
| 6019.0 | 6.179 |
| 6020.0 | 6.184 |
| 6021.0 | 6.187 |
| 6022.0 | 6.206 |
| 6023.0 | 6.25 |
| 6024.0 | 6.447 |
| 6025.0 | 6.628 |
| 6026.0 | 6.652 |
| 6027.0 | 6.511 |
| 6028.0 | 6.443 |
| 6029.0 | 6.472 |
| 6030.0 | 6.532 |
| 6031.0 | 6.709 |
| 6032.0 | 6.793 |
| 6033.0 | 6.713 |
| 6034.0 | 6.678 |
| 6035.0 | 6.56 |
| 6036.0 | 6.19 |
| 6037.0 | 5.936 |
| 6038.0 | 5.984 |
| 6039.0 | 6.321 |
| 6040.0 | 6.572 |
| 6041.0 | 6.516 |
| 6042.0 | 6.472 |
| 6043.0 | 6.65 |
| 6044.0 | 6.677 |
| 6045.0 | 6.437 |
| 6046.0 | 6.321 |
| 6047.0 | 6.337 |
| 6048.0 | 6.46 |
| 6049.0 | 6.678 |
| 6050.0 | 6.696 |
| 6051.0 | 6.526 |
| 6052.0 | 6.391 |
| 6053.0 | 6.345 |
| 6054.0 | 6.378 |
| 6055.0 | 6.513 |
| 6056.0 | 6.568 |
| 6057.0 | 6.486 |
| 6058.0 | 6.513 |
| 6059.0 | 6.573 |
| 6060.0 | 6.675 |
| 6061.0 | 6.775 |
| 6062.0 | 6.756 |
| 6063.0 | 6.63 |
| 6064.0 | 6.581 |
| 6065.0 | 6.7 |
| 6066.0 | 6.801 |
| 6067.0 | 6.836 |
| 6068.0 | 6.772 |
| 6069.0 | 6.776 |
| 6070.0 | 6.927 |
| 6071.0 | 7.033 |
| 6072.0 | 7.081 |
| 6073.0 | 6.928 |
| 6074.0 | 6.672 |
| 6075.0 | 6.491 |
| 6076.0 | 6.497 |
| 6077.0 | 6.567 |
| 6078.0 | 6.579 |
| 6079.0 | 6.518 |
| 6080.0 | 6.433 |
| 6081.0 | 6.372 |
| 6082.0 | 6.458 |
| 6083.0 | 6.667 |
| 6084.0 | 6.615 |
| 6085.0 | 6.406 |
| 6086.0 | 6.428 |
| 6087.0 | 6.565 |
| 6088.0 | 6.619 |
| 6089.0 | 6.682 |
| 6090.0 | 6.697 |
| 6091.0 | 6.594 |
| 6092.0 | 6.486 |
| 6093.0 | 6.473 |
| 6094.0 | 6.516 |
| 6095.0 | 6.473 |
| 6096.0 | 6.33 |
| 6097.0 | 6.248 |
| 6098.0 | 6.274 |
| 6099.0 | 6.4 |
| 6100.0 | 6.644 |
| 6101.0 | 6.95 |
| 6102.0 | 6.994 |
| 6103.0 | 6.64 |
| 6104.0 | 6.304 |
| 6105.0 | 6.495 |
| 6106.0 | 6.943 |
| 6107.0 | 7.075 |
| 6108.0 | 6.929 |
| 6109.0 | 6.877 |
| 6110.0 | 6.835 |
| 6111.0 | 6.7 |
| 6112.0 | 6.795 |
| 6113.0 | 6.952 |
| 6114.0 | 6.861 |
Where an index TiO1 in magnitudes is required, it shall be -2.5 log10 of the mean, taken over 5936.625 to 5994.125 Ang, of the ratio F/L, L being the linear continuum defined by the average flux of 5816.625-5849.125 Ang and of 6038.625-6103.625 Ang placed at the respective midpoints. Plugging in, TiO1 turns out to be 0.036 mag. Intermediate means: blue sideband 6.81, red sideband 6.58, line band 6.46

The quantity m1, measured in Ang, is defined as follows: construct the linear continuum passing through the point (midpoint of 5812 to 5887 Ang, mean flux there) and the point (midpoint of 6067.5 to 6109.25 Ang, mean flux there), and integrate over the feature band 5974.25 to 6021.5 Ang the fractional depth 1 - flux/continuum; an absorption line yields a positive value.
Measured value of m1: 0.9 Ang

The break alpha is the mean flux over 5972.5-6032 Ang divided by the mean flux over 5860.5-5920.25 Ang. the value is 1.1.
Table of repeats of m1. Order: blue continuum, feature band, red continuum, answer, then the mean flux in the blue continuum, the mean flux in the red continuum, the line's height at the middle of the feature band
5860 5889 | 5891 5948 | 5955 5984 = 1.7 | 5.95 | 6.46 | 6.19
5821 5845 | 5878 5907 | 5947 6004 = 6.3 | 6.84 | 6.48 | 6.69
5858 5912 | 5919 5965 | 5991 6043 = -3.0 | 5.69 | 6.44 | 6.01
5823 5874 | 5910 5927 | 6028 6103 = 0.7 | 6.56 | 6.57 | 6.56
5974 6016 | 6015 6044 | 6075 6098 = 0.3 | 6.47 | 6.5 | 6.48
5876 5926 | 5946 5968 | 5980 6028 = -1.4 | 5.67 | 6.45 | 6.1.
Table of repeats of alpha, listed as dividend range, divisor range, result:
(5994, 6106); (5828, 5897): 1.06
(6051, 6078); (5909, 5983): 1.04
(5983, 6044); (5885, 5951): 1.09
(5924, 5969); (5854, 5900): 1.13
